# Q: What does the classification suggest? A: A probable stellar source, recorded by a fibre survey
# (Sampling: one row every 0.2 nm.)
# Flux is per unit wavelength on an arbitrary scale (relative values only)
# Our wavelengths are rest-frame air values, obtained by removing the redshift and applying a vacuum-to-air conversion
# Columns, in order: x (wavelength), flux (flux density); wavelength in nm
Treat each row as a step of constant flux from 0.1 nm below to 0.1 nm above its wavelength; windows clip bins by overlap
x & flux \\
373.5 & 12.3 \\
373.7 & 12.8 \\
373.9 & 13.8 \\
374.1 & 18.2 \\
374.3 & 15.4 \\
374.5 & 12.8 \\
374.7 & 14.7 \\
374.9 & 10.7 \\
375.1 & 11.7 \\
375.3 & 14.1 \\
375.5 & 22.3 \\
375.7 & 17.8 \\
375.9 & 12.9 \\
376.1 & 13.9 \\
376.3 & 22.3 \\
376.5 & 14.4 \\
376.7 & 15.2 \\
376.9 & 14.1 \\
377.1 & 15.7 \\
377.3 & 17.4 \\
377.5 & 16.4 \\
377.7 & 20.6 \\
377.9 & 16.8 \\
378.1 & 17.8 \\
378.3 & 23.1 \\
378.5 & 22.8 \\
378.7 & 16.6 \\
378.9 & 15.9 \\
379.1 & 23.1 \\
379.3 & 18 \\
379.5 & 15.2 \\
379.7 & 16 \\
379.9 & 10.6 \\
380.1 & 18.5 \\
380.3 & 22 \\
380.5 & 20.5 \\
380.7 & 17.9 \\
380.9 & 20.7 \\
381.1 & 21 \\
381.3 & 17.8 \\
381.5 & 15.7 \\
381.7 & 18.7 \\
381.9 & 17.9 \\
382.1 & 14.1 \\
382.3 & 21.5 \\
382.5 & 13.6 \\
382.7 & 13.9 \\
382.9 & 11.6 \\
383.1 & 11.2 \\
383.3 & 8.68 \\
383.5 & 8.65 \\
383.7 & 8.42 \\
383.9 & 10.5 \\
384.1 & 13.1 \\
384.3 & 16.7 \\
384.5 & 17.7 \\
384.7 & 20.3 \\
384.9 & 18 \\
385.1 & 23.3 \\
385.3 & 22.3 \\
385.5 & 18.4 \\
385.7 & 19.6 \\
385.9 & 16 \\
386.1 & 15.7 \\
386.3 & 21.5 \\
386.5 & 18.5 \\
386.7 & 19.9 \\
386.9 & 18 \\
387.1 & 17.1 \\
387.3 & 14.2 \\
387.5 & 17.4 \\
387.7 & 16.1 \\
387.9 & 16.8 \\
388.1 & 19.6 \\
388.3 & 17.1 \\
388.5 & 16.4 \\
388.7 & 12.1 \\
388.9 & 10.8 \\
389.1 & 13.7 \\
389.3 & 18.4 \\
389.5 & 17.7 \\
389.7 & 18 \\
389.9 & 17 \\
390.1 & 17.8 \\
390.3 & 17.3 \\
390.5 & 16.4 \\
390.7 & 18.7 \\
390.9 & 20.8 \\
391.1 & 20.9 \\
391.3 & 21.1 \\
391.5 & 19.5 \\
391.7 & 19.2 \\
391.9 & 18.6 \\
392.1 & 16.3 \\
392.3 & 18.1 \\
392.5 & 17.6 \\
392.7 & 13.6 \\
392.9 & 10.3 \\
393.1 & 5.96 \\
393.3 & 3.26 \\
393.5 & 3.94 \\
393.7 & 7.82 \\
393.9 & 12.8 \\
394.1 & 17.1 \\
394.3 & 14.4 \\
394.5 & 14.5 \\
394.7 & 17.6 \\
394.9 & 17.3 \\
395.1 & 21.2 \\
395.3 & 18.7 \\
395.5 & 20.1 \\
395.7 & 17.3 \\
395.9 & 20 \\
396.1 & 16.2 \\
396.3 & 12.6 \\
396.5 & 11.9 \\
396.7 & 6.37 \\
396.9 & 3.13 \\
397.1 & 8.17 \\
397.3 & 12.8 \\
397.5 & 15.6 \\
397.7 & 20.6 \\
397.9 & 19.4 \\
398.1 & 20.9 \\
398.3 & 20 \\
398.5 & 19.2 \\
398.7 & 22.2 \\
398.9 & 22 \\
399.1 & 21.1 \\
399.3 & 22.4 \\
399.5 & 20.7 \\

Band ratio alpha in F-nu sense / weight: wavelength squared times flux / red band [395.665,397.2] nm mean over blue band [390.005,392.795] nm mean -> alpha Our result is 0.7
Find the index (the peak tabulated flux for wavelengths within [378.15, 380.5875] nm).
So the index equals 23.1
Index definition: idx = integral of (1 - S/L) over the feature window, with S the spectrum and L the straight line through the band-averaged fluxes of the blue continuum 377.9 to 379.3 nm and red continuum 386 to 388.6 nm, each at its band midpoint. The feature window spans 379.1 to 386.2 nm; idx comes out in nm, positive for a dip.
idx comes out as 0.81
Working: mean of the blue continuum 19.5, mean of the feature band 16.5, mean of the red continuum 17.6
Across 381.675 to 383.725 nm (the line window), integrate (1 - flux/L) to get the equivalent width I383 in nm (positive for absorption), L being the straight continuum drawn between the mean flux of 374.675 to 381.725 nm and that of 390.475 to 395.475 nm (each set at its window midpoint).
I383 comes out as 0.40 nm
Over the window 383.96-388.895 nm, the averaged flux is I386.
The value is 17.5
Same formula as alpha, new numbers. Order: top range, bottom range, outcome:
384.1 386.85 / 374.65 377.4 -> 1.27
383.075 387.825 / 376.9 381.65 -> 0.93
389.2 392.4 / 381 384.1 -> 1.36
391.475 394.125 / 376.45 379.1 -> 0.78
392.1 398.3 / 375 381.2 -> 0.88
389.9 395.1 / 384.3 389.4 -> 0.90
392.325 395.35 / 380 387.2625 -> 0.82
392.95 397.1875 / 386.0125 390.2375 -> 0.79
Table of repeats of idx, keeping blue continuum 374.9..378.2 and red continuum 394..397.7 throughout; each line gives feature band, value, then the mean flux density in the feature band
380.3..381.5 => -0.262 nm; 19.5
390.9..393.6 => 0.079 nm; 14.7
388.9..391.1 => -0.305 nm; 17.4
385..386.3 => -0.313 nm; 19.4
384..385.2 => -0.190 nm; 18.2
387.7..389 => -0.007 nm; 15.5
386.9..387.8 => -0.052 nm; 16.4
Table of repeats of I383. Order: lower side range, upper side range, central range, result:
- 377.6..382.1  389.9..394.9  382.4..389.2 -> 0.43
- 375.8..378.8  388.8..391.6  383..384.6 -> 0.52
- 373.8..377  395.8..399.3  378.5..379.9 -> -0.18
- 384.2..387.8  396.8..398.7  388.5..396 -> 0.53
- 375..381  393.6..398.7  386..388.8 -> -0.12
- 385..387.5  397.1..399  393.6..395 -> 0.31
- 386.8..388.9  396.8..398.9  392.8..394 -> 0.66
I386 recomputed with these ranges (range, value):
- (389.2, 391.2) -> 18.3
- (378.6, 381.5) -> 18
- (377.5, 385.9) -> 17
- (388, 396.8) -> 15.6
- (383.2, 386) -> 15.8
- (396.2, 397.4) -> 9.16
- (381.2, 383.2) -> 15.6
